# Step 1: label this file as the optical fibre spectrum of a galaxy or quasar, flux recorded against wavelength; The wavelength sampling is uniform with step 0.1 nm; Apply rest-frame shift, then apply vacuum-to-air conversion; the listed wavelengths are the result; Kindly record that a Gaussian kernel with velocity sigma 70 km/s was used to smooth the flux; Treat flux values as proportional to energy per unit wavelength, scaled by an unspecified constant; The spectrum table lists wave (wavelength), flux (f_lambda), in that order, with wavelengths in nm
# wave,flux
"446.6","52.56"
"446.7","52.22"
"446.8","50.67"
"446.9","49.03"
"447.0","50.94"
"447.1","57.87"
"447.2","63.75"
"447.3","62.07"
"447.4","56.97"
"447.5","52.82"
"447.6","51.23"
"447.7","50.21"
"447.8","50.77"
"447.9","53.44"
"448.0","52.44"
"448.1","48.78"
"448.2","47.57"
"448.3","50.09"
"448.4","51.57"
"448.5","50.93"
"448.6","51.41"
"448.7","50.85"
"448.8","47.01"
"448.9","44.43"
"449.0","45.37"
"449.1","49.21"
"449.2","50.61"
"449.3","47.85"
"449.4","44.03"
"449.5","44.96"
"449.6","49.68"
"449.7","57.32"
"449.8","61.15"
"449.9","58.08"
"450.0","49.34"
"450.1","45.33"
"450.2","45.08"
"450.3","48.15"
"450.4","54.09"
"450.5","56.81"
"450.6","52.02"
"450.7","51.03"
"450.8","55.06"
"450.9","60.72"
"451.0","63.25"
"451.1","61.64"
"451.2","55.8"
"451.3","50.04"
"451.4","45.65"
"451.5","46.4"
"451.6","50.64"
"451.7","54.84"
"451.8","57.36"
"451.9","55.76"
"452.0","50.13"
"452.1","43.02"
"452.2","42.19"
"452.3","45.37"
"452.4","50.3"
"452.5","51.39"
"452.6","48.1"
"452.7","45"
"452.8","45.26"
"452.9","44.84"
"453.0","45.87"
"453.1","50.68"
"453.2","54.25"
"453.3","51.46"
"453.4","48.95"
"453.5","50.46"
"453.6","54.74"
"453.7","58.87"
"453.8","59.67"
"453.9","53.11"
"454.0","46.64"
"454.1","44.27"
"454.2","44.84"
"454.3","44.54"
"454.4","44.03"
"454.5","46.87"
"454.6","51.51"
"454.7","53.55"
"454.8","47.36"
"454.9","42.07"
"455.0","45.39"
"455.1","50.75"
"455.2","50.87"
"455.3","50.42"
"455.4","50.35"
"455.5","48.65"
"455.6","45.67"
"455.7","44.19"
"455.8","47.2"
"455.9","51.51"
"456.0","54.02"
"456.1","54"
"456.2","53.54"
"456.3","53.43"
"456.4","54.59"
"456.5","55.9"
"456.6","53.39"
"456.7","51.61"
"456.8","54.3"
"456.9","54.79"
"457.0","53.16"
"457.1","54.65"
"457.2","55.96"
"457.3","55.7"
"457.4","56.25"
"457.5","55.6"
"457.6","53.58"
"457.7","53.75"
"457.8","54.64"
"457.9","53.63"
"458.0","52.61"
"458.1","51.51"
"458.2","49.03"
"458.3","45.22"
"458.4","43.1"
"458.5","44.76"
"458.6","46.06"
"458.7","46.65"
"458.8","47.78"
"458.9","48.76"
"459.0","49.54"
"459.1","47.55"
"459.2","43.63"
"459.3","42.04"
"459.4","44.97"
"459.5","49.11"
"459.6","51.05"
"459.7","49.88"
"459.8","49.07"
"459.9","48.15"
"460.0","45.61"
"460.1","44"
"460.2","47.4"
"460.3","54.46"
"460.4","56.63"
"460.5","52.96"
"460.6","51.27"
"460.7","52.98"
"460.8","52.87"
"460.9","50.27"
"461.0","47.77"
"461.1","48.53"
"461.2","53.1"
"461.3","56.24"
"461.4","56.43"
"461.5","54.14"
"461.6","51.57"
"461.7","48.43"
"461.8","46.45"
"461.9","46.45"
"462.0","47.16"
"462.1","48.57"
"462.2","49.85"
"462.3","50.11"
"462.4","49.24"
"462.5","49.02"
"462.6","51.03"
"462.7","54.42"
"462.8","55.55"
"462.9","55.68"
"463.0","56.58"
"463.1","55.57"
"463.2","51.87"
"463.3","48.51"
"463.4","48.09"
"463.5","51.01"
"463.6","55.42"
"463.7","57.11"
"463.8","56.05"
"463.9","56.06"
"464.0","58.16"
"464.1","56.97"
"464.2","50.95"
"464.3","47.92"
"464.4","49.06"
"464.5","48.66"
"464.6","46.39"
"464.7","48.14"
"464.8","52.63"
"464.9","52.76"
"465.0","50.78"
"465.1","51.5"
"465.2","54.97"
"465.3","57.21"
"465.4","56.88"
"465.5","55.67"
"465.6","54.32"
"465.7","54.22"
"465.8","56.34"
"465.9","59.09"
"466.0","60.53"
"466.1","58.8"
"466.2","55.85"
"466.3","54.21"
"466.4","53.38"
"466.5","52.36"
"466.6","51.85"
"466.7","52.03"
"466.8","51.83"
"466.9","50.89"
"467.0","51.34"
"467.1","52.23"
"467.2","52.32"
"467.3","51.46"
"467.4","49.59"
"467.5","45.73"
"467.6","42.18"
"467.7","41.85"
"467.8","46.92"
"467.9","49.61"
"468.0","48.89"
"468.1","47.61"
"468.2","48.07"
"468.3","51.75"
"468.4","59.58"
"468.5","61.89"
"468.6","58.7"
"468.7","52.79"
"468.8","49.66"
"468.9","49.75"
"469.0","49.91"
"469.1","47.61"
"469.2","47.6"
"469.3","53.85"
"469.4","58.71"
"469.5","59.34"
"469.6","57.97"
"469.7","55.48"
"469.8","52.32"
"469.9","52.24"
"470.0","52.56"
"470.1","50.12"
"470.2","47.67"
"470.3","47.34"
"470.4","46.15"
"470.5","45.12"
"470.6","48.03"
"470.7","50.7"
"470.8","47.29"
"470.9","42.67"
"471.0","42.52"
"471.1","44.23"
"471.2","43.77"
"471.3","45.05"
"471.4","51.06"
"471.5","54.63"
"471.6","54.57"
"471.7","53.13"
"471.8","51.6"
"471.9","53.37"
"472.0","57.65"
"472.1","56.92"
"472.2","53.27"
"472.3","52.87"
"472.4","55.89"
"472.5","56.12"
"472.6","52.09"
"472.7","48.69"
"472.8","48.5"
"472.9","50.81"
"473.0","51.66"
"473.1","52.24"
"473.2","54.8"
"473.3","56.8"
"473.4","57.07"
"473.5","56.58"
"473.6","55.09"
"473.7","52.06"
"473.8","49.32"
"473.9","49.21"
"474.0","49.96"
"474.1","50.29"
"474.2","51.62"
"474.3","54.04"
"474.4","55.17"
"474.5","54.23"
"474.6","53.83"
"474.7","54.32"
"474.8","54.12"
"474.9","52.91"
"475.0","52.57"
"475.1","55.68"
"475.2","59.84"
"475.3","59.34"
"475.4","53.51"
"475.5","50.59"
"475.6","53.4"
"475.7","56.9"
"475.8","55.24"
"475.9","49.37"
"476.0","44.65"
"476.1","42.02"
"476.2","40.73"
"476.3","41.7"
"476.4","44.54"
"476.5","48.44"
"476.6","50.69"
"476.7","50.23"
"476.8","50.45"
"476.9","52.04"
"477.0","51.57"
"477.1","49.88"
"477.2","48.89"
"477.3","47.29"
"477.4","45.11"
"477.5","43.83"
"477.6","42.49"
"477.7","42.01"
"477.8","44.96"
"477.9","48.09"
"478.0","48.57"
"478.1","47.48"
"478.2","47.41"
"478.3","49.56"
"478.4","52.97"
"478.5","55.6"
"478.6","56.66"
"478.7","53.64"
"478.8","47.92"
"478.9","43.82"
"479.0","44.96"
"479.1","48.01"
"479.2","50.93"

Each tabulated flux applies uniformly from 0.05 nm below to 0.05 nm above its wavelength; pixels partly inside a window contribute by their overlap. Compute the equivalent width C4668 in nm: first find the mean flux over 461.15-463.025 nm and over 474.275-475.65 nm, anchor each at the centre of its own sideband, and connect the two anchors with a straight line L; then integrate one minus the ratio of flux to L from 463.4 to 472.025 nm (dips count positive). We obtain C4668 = 0.17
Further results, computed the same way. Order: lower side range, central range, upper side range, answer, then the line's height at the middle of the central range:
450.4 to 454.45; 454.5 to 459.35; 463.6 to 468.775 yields 0.10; 51.5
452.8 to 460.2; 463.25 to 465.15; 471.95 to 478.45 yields -0.06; 50.4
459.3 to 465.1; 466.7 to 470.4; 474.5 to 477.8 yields -0.05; 50.6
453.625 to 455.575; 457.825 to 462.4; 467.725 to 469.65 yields 0.11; 50.5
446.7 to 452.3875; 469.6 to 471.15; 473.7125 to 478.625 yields 0.06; 50.6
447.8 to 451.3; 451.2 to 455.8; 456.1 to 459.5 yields 0.20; 51.3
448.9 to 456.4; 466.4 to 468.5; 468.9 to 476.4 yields 0.04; 51.2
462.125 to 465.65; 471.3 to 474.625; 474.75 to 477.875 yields -0.18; 50.4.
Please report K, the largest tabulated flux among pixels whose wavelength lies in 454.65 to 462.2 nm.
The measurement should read 56.63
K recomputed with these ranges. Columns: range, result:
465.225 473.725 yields 61.89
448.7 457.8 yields 63.25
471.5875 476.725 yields 59.84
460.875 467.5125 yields 60.53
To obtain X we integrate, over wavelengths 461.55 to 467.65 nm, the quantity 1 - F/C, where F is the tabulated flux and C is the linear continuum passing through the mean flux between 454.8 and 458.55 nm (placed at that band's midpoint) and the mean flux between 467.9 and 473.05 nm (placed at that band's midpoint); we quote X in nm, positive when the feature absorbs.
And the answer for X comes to -0.11 nm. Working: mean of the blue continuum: 51.3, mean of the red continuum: 51.4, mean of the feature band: 52.3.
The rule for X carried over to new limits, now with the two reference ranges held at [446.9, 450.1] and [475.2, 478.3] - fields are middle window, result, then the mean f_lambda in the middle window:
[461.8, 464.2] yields -0.11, 52.4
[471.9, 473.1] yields -0.10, 53.1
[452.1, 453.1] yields 0.09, 46.5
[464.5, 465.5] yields -0.05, 52.3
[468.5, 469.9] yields -0.12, 53.6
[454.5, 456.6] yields 0.02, 50.2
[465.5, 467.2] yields -0.16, 54.3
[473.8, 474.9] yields -0.08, 52.5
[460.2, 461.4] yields -0.05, 52.4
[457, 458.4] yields -0.06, 52.9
